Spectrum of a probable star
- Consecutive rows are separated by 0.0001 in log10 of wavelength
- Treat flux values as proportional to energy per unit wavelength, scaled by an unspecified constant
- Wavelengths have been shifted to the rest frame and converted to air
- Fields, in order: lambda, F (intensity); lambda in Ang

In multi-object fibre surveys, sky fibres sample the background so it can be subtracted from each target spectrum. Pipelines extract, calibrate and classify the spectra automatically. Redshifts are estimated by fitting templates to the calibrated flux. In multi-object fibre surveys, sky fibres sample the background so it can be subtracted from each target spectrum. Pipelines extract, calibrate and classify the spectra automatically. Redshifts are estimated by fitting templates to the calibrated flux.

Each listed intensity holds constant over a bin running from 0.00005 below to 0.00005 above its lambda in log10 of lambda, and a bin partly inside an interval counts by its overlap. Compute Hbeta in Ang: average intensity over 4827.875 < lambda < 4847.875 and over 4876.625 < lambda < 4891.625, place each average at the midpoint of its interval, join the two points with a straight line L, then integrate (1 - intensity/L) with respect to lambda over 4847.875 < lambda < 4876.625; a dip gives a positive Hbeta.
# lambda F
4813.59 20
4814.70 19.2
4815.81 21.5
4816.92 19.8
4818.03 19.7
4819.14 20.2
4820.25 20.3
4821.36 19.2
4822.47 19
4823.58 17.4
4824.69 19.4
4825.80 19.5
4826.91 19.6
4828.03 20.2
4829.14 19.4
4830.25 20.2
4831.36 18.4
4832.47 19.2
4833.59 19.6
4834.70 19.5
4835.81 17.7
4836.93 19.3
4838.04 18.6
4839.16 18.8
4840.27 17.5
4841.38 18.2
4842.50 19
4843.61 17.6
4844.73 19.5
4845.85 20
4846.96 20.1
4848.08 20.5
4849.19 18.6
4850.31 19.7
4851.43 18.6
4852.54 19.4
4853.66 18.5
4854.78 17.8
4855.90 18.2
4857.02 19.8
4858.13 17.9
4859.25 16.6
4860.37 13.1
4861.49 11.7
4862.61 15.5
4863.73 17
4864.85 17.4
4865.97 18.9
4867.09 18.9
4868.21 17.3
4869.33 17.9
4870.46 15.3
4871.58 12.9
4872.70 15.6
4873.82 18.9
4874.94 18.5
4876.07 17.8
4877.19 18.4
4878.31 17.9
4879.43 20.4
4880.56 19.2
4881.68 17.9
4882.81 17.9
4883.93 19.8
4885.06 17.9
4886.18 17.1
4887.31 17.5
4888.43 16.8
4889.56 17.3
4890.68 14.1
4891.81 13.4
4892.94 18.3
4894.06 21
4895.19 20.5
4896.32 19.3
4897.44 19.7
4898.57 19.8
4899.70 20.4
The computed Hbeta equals 1.59 Ang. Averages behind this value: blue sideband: 19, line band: 17.4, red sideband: 17.8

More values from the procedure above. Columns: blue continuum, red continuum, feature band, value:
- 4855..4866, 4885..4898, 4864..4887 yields -0.9 Ang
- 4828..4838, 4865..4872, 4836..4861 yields -0.3 Ang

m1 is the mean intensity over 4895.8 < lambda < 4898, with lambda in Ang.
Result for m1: 19.6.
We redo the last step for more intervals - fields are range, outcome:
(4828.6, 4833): 19.3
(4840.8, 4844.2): 18.3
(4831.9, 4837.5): 19.1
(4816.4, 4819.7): 19.9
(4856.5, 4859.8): 18.1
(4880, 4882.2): 18.6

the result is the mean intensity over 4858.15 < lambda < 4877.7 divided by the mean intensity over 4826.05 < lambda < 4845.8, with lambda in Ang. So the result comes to 0.9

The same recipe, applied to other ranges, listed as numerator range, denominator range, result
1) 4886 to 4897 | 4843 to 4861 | 0.95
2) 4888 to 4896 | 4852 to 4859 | 0.94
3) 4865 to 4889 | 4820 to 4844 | 0.93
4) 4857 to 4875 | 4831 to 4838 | 0.87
